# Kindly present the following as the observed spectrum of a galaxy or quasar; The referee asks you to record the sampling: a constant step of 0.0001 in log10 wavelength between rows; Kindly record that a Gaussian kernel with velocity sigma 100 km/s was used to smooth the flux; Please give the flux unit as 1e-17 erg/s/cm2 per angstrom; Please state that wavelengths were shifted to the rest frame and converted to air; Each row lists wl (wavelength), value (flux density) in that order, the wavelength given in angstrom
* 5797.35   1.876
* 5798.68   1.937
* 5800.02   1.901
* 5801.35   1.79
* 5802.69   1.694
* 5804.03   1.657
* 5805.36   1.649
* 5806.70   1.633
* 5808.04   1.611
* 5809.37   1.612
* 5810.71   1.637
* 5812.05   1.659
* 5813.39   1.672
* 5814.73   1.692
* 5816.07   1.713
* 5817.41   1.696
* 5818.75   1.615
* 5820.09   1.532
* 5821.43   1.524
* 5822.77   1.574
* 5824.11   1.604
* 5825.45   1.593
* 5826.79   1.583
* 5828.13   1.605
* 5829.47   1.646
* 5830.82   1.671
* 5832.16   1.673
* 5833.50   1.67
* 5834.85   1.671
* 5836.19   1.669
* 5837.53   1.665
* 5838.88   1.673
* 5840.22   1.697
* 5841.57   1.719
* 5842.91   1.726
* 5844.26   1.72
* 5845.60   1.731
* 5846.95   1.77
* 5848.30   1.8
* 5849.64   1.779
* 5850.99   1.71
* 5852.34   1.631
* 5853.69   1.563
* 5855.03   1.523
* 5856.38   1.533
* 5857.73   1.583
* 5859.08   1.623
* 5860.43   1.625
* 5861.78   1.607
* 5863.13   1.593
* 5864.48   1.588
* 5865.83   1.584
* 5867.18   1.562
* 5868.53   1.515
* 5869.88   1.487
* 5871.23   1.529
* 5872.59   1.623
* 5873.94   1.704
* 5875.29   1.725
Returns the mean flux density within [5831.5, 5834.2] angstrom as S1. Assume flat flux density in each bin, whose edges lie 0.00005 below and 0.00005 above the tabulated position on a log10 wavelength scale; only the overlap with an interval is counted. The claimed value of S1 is 1.67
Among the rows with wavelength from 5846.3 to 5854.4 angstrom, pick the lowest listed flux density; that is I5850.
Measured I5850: 1.563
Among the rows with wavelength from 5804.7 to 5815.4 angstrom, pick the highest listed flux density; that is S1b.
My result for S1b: 1.692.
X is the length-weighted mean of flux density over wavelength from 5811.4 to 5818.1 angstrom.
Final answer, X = 1.69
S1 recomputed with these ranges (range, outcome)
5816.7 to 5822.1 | 1.59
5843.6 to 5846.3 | 1.73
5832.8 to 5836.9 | 1.67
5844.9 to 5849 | 1.77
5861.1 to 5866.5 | 1.59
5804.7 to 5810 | 1.63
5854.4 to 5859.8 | 1.56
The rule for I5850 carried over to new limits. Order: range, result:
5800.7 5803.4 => 1.694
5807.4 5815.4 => 1.611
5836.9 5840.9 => 1.665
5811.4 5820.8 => 1.532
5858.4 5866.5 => 1.584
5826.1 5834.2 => 1.583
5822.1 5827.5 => 1.574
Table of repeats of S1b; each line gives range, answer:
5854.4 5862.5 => 1.625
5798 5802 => 1.937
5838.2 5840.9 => 1.697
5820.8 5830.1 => 1.646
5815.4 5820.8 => 1.713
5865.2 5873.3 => 1.623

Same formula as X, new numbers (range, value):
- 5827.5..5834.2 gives 1.65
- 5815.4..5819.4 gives 1.67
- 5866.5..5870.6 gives 1.52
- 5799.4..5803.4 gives 1.79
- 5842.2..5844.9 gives 1.72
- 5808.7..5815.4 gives 1.65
